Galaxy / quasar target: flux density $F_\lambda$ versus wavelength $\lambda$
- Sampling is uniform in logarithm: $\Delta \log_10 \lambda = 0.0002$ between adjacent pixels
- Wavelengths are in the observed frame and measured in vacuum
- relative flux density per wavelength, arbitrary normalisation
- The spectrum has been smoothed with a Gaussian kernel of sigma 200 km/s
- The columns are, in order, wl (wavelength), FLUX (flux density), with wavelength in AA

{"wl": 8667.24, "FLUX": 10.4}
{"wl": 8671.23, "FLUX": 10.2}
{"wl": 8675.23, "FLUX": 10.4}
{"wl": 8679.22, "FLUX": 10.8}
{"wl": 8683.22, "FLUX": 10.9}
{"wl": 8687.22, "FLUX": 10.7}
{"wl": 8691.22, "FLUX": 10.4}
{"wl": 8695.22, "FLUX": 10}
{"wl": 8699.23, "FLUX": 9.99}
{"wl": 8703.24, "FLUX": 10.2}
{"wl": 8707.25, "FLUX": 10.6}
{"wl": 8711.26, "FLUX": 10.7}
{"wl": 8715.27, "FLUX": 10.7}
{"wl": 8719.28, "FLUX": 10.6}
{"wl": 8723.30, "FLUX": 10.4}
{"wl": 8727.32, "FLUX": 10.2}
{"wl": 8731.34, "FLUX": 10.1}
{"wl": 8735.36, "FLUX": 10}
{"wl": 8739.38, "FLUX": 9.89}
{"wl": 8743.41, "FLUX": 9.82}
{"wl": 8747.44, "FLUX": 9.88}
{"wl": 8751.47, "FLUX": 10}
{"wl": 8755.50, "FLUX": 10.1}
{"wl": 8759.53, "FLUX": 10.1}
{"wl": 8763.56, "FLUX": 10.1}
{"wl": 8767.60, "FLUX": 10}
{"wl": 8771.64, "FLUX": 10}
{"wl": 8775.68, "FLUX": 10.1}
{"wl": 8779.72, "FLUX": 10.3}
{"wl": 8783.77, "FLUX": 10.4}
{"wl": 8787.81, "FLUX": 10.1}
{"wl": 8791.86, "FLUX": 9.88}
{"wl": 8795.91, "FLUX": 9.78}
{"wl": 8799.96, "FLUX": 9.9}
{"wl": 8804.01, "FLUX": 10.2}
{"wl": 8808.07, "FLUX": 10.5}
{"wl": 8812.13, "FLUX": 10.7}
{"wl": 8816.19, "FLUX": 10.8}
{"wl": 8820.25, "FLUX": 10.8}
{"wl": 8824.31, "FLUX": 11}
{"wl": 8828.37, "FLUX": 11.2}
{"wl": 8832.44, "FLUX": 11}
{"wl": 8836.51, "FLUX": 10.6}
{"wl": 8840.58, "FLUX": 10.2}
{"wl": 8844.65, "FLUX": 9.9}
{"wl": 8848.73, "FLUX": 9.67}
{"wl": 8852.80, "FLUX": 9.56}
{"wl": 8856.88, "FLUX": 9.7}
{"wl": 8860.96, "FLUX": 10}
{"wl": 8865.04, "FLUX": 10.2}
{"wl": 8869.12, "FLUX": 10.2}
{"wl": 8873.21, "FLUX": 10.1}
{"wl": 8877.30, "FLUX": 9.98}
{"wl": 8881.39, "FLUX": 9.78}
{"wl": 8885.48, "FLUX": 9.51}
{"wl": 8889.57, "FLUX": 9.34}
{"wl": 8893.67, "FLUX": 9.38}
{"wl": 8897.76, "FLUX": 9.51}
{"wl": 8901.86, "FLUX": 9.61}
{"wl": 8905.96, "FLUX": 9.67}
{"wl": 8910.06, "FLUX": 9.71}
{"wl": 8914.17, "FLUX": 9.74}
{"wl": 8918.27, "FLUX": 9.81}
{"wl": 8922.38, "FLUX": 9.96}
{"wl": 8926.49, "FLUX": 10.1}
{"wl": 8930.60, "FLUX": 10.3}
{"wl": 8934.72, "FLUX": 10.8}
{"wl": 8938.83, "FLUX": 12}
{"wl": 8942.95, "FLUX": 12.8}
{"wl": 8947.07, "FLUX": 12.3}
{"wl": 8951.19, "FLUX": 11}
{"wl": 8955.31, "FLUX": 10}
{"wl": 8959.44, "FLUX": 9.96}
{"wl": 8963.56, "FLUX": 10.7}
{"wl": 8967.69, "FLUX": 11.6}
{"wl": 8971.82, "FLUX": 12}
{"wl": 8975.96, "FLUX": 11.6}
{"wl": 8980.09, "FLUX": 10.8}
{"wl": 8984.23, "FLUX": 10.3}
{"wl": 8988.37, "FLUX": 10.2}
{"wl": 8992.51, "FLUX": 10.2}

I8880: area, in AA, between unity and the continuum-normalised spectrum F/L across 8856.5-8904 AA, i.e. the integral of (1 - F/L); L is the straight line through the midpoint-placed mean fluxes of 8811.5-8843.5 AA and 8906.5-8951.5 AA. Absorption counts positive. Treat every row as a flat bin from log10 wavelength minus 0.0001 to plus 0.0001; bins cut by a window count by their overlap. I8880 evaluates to 4.3 AA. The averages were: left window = 10.8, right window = 10.7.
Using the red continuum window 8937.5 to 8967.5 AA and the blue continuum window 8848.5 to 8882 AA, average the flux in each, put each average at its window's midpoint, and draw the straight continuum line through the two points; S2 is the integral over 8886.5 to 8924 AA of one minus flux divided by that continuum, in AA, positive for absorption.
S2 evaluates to 3.2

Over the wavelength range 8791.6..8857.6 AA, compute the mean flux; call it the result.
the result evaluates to 10.3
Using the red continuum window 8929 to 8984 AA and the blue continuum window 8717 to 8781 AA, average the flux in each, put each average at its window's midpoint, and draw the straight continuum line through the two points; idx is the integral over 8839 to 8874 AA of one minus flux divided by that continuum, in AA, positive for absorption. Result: 2.4 AA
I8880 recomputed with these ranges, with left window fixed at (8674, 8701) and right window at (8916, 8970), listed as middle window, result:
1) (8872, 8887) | 1.3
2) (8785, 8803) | 1.2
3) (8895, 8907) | 1.4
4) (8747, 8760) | 0.7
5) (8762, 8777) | 0.8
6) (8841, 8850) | 0.7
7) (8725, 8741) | 0.7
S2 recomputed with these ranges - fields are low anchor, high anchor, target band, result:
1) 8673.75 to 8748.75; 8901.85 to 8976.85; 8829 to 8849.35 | 0.3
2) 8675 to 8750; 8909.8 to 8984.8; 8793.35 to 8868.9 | 2.0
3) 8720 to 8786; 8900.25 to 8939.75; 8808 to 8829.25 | -1.5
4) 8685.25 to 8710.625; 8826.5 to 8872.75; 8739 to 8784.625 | 1.0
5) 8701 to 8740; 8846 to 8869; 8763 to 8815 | -0.3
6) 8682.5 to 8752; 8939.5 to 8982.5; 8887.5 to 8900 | 1.8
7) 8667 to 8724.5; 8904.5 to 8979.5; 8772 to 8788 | 0.5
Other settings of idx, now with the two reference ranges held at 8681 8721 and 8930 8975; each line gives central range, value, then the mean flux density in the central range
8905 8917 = 1.53 AA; 9.72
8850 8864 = 1.51 AA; 9.78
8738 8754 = 1.08 AA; 9.9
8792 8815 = 1.25 AA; 10.2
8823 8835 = -0.19 AA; 11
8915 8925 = 1.15 AA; 9.88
